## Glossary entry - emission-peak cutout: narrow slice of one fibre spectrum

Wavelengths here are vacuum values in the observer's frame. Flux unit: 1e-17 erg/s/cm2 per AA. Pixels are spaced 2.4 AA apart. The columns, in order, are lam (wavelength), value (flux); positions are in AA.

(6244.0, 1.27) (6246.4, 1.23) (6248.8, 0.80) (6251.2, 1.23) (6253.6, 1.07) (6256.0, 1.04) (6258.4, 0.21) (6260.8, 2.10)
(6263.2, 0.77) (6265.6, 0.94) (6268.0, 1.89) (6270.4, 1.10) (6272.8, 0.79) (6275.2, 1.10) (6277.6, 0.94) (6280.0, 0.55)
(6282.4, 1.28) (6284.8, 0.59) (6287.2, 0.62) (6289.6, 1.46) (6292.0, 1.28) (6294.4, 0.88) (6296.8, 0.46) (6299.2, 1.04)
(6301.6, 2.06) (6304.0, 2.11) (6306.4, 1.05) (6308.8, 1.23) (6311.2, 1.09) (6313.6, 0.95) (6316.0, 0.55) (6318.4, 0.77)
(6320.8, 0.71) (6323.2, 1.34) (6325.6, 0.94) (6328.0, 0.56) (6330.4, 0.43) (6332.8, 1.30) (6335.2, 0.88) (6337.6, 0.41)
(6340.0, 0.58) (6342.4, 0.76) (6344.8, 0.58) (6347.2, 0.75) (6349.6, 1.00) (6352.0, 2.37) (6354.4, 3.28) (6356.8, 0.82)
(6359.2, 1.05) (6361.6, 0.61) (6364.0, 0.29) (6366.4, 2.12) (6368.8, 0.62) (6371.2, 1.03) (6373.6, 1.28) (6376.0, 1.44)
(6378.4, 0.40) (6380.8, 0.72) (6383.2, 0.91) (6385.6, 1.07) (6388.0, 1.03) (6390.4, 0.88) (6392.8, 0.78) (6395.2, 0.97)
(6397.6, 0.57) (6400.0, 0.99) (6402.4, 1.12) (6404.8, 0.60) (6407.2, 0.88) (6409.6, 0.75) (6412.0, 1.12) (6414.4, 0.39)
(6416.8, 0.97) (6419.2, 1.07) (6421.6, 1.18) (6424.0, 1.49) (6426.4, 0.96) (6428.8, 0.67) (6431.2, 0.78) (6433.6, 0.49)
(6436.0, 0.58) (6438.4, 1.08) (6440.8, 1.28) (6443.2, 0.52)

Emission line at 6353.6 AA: H-beta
